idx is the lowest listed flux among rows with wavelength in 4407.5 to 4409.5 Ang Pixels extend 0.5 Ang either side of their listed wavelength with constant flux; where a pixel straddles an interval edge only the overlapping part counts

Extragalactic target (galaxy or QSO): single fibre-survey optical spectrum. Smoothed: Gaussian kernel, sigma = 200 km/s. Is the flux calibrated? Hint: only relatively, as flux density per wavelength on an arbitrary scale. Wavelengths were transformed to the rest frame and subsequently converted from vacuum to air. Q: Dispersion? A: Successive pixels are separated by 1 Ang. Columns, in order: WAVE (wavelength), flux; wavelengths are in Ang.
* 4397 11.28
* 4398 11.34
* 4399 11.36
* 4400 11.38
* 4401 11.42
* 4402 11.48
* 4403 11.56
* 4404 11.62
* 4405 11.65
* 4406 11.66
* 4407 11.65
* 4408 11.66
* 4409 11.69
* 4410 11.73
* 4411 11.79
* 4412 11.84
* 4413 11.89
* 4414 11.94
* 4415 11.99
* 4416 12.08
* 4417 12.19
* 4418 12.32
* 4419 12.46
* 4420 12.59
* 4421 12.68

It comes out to 11.66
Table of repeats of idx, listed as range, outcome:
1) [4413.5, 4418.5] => 11.94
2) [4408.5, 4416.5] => 11.69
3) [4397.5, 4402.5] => 11.34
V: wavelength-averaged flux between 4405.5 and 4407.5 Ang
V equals 11.7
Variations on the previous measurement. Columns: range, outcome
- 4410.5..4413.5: 11.8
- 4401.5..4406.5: 11.6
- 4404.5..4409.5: 11.7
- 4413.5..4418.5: 12.1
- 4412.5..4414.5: 11.9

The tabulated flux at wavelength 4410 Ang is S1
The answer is 11.73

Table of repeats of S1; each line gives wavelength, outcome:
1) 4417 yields 12.19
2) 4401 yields 11.42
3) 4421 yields 12.68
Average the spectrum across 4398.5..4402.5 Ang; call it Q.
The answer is 11.4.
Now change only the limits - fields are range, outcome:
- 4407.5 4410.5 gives 11.7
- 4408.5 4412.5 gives 11.8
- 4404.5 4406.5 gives 11.7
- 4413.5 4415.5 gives 12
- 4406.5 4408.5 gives 11.7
